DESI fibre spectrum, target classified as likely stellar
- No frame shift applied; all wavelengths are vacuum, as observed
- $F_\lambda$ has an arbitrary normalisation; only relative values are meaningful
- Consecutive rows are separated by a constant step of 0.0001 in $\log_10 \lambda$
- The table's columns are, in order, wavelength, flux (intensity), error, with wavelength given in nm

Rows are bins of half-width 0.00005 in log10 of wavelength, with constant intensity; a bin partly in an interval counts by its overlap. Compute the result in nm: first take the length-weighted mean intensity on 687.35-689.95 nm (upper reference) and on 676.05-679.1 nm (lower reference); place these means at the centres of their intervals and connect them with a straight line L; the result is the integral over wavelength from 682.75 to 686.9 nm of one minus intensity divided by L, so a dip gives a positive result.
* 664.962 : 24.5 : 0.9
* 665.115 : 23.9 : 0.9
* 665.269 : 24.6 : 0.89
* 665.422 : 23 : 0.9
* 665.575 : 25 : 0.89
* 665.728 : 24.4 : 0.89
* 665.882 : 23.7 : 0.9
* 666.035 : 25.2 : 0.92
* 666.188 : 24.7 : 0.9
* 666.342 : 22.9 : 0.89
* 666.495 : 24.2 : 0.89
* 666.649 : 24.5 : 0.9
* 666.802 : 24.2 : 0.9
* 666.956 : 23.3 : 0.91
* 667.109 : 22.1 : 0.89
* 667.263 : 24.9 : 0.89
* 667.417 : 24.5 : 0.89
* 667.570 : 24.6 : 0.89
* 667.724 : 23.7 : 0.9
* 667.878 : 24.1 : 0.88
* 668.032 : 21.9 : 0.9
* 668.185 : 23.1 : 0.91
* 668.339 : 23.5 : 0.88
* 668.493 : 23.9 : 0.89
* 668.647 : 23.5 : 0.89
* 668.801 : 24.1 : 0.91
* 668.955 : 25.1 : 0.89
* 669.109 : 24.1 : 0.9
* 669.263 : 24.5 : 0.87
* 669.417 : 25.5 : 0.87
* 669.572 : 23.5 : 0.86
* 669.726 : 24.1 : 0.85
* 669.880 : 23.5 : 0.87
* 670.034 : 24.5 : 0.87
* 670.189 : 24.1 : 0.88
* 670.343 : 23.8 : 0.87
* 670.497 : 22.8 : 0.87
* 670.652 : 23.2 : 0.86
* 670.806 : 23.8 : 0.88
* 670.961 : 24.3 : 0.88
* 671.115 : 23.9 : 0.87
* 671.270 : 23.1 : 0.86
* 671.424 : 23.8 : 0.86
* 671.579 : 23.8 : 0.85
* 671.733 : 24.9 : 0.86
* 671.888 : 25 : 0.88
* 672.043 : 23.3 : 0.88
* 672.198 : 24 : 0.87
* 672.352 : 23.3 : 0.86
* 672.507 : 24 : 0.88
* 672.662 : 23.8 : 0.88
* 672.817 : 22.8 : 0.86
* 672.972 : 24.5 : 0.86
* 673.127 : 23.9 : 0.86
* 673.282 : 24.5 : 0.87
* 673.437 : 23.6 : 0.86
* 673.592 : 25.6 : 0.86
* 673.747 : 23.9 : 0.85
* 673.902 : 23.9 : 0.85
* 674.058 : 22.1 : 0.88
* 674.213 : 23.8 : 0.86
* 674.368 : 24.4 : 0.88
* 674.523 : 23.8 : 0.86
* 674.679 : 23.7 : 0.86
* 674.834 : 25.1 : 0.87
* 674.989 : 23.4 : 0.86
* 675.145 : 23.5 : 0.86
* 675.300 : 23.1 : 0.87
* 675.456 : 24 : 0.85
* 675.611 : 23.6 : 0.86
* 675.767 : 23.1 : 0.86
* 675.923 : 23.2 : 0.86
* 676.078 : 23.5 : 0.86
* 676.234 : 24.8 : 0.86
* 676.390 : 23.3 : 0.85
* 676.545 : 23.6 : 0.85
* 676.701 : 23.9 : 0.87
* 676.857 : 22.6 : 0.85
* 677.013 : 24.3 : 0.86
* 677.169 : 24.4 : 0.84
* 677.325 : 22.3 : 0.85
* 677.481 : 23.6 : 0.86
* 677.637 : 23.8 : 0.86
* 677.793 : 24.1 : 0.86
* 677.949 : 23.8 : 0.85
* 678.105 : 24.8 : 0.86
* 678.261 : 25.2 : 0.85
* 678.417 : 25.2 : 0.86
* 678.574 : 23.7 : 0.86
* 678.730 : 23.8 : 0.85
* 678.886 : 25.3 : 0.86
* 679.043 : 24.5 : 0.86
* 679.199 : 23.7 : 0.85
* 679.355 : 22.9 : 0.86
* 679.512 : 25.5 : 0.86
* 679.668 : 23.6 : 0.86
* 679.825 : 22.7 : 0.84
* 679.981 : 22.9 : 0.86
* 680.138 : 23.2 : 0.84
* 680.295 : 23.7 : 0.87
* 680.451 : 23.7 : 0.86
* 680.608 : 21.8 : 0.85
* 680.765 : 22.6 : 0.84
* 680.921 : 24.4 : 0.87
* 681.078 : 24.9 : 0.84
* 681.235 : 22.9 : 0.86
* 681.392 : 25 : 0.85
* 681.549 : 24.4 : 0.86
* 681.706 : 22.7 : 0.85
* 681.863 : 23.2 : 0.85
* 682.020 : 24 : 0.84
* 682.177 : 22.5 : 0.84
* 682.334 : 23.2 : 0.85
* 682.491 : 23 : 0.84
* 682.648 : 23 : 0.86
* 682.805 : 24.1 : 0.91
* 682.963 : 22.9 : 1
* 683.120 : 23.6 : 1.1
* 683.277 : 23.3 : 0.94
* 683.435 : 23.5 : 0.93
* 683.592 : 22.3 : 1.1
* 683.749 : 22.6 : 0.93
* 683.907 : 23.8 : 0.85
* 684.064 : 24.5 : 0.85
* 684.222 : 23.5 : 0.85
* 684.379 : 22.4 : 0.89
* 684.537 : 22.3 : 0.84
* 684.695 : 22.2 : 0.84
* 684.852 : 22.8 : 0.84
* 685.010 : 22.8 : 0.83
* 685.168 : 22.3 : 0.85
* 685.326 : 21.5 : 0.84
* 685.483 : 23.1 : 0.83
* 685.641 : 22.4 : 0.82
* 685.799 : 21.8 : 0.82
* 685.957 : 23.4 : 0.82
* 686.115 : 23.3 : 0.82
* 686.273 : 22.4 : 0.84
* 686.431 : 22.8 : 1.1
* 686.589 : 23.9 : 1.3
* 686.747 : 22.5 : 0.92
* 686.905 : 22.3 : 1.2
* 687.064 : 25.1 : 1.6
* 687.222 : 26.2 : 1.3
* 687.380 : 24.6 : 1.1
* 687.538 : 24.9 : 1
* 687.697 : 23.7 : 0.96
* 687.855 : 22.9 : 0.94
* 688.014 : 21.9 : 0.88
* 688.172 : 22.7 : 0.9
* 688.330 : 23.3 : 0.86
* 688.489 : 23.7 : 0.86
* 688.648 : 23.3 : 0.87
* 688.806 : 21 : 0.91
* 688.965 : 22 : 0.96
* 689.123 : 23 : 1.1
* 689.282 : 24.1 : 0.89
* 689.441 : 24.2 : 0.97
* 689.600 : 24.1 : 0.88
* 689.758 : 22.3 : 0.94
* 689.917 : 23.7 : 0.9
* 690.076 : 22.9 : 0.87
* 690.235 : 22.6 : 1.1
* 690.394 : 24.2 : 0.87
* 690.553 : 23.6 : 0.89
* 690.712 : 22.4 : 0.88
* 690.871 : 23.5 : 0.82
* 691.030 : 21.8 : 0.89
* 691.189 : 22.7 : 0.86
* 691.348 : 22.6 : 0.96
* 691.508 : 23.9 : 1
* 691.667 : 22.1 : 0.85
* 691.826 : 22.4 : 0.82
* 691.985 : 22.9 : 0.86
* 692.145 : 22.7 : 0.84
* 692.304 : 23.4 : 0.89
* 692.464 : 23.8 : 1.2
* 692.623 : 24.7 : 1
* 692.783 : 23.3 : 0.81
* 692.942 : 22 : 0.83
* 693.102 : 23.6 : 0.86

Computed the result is 0.11 nm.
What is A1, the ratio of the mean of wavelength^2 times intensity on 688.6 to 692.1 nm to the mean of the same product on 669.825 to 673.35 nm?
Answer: 1.02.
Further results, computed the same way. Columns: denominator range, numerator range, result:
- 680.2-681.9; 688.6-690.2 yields 1.00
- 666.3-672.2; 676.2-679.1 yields 1.03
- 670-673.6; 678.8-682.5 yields 1.01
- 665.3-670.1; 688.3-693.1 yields 1.03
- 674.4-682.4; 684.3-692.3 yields 1.00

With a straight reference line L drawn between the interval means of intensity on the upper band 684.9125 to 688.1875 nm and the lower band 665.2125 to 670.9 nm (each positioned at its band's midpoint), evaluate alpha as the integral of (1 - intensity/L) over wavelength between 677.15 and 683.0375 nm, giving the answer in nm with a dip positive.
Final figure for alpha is -0.07 nm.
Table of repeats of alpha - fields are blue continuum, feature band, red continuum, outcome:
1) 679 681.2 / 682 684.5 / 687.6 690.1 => 0.02 nm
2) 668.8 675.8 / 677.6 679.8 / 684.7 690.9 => -0.06 nm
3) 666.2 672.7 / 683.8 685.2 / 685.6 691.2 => 0.02 nm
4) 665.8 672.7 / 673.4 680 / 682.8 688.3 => -0.08 nm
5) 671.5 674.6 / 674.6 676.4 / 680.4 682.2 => 0.01 nm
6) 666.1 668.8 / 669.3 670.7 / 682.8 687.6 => -0.01 nm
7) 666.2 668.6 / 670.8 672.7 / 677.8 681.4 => -0.01 nm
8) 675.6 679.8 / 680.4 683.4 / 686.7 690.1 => 0.04 nm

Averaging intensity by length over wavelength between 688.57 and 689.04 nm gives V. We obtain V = 22.1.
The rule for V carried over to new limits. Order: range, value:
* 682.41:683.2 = 23.3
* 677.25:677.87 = 23.5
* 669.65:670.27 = 24.1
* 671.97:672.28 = 23.7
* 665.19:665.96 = 24.1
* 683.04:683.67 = 23.2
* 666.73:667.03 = 23.7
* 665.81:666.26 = 24.6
